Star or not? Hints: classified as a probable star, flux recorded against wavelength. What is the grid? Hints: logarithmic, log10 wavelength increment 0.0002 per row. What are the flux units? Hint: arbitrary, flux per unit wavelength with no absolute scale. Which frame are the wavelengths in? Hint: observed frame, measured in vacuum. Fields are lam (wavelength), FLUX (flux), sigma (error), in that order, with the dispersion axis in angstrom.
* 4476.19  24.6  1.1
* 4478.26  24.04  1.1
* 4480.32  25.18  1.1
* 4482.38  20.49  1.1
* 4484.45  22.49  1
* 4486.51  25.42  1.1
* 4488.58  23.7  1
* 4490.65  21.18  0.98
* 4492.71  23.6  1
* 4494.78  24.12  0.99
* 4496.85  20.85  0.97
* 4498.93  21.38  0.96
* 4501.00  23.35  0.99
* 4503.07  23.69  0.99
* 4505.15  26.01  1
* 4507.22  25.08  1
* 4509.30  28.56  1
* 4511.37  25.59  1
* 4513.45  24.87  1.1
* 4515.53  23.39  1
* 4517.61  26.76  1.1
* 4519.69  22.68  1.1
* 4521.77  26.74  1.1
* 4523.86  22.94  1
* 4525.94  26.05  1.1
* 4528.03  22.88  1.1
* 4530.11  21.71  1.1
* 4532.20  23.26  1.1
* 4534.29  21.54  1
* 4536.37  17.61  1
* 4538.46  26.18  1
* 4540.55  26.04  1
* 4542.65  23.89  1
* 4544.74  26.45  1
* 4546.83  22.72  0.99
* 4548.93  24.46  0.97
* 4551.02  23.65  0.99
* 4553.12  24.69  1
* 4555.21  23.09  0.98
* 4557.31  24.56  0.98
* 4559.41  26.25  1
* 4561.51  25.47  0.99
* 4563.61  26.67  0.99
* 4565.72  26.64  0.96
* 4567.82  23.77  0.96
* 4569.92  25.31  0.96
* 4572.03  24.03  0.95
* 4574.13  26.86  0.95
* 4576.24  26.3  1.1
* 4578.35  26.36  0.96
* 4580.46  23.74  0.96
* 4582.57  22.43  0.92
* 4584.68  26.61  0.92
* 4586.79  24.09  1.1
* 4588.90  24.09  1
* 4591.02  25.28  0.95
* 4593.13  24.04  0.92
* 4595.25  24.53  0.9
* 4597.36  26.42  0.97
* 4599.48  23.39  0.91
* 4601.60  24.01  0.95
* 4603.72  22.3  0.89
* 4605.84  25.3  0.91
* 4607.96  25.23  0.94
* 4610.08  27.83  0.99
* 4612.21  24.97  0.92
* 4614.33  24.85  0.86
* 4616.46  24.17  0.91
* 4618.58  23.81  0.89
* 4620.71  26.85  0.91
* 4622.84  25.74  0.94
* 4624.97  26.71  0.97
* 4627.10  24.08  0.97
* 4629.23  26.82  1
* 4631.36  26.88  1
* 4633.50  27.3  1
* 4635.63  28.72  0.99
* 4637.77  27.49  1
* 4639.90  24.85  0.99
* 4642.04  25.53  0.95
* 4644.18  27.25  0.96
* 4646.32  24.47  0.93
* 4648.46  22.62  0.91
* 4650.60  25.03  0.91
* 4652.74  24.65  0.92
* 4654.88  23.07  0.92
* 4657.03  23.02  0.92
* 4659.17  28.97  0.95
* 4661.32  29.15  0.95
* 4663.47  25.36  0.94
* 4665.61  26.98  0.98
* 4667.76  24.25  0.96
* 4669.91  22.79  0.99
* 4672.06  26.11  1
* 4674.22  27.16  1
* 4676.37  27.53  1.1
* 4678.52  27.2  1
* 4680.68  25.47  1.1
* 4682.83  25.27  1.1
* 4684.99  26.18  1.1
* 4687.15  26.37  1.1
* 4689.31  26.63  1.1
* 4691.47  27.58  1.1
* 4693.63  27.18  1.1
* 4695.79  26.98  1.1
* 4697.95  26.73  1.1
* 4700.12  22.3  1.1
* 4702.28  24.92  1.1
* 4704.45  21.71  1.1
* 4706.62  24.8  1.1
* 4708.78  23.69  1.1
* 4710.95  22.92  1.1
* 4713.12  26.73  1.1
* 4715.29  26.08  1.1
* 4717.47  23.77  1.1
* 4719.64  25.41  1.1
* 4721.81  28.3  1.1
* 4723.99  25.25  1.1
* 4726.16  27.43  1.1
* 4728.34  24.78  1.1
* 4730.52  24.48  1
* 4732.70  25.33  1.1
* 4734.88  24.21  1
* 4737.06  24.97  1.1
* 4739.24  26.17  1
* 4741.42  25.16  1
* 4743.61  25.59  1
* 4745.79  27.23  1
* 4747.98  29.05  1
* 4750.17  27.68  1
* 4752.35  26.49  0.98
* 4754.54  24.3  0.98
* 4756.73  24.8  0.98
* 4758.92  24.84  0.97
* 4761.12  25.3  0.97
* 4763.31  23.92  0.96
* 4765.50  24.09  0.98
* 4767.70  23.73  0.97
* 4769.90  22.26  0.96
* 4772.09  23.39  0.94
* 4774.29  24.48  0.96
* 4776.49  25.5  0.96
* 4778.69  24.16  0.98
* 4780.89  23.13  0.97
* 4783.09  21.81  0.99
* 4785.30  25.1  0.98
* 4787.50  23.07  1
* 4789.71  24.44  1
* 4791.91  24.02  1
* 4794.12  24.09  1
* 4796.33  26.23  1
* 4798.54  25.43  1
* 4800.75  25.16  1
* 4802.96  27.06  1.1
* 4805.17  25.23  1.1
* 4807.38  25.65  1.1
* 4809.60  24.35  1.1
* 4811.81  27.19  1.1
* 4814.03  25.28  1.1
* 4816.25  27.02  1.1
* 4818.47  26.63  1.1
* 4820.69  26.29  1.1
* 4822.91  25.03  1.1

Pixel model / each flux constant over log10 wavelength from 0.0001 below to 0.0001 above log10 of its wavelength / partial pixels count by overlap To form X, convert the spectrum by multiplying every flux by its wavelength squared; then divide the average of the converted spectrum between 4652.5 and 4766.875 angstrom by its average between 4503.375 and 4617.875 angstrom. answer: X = 1.11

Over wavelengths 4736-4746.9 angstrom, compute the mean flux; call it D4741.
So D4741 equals 25.8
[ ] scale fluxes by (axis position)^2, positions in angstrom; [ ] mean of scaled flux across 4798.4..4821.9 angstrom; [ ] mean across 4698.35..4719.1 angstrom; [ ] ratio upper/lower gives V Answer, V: 1.12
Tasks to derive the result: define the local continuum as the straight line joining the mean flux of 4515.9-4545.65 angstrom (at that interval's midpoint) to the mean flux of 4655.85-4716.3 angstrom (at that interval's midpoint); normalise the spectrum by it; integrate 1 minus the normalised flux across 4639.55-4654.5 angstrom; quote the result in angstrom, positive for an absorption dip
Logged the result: 0.2 angstrom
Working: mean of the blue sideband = 23.9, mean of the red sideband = 25.7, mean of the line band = 24.8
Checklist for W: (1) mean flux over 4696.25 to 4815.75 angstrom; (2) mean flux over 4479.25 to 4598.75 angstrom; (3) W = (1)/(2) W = 1.0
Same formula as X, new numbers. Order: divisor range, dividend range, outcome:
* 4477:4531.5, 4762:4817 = 1.16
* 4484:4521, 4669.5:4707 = 1.16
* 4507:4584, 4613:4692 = 1.10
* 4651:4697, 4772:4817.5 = 1.00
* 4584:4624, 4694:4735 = 1.06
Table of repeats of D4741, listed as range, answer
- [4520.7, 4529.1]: 24.6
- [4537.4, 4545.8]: 25.6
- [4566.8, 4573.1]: 24.4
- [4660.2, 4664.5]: 27.2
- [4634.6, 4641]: 27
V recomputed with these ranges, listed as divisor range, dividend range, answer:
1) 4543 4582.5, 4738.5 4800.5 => 1.09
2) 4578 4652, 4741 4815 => 1.06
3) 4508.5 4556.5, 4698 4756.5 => 1.14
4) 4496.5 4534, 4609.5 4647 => 1.13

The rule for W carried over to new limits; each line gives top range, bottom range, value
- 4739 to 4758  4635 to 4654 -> 1.03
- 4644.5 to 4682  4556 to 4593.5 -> 1.02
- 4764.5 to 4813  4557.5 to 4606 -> 0.98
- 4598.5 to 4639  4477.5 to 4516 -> 1.07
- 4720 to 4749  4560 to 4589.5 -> 1.03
